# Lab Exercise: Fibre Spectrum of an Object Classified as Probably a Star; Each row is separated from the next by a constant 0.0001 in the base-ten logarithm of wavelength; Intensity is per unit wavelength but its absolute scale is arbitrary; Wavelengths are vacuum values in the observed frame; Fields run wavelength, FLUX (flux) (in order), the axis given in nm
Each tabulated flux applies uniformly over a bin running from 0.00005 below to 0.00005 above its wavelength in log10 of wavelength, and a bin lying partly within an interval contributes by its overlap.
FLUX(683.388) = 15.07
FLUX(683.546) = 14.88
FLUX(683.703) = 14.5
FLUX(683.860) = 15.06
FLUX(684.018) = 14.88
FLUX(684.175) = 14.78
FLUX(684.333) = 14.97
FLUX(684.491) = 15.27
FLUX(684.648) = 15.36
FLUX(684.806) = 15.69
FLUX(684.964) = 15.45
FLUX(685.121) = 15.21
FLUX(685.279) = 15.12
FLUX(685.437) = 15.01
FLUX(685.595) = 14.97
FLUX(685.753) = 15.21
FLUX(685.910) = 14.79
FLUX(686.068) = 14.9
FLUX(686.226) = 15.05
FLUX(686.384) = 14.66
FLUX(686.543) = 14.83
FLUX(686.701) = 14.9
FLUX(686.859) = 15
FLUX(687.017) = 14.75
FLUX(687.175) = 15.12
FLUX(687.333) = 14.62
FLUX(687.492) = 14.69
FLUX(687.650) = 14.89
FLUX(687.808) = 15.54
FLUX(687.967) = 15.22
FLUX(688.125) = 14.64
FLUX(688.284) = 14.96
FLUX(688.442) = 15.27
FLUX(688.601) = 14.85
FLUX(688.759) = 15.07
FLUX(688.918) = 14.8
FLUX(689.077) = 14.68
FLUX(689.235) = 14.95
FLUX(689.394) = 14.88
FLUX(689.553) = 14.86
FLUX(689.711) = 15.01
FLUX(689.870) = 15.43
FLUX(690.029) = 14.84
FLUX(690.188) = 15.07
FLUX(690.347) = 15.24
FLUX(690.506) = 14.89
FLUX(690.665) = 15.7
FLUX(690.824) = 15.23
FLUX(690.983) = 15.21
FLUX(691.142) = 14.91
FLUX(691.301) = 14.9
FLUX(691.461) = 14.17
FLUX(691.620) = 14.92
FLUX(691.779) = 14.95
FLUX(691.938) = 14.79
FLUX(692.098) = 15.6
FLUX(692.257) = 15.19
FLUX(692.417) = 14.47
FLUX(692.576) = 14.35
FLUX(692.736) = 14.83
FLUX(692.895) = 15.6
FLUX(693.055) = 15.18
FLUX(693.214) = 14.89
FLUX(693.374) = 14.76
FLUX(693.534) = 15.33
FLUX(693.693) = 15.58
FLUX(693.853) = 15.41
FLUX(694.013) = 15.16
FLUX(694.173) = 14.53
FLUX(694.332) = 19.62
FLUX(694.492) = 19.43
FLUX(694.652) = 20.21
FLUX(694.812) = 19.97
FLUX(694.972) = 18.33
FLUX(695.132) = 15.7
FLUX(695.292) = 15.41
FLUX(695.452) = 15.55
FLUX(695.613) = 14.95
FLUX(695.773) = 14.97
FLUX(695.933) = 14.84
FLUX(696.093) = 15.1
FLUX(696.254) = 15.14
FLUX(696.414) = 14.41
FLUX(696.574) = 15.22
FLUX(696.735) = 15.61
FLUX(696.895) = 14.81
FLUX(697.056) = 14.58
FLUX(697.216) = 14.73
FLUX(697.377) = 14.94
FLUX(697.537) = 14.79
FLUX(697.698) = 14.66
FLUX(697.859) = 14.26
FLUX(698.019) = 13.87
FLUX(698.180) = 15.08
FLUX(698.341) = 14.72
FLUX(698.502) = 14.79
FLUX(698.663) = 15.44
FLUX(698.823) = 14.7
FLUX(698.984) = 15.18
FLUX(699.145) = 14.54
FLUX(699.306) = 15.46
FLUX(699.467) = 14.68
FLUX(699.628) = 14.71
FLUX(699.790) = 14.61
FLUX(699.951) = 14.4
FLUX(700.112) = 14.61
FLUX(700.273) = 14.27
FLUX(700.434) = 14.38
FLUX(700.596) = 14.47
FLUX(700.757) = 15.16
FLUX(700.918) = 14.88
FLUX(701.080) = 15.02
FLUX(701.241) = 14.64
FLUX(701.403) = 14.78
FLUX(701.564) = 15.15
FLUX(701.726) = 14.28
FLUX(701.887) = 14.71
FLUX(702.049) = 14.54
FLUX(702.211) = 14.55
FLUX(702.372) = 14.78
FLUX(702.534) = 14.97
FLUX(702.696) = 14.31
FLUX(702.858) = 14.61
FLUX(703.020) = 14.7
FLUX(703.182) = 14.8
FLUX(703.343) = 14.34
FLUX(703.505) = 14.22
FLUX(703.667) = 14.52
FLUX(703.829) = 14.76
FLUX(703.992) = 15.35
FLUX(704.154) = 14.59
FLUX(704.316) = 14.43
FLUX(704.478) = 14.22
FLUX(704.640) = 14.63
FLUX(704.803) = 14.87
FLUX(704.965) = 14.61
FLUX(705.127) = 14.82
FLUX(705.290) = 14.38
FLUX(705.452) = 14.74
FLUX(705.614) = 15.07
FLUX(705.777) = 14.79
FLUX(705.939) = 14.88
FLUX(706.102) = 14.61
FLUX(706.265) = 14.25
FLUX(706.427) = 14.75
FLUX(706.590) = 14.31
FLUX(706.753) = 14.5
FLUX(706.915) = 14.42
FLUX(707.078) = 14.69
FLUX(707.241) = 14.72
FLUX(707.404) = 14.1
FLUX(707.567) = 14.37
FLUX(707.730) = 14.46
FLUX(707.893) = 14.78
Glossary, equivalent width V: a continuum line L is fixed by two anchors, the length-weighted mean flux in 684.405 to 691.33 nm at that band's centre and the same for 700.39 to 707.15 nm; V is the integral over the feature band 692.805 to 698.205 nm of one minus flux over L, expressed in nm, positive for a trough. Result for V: -0.30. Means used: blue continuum 15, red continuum 14.7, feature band 15.7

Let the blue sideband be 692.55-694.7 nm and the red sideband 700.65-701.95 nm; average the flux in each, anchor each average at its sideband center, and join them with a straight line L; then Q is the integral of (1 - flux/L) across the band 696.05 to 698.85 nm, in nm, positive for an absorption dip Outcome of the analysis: 0.11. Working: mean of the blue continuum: 16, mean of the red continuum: 14.8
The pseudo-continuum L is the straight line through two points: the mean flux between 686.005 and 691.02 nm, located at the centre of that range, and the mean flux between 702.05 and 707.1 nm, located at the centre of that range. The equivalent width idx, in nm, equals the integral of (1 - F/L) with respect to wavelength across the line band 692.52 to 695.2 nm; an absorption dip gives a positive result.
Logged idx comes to -0.28 nm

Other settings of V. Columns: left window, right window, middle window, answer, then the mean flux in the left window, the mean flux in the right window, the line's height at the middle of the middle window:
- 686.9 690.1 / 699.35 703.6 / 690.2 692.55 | -0.02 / 15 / 14.6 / 14.9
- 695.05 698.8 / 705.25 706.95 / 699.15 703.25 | 0.03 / 14.9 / 14.6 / 14.8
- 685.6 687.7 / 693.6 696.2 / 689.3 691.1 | 0.05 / 14.9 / 16.5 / 15.6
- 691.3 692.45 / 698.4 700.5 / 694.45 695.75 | -0.21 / 14.9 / 14.8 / 14.8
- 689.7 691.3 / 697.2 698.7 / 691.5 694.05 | -0.01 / 15.1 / 14.7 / 15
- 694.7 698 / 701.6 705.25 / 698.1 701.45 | 0.05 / 15.4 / 14.6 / 15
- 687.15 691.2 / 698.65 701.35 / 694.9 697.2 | -0.07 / 15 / 14.8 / 14.9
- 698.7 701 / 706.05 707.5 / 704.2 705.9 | -0.01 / 14.7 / 14.5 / 14.5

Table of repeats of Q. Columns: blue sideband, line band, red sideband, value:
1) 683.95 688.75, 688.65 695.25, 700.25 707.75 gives -0.30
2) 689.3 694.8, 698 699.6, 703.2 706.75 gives 0.02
